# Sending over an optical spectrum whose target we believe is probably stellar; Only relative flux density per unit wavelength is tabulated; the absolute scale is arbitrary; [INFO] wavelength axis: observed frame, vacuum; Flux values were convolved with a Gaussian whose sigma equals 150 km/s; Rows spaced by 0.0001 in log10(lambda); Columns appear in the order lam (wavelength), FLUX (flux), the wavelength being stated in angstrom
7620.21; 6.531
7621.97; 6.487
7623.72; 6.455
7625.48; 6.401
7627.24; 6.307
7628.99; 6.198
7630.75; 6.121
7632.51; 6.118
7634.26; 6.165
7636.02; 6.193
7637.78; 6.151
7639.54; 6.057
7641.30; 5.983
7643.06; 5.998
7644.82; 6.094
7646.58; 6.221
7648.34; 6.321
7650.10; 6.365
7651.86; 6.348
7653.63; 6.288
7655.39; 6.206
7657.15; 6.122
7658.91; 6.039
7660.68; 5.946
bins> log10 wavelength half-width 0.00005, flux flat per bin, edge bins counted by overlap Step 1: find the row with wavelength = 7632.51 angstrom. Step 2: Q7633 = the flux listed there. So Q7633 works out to 6.118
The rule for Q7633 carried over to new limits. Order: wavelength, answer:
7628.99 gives 6.198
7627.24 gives 6.307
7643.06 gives 5.998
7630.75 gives 6.121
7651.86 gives 6.348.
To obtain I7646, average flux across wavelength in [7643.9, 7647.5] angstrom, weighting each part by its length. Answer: 6.16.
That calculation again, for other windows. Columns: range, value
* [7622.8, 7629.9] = 6.34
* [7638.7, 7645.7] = 6.03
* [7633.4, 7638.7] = 6.16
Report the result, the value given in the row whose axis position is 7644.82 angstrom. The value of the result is 6.094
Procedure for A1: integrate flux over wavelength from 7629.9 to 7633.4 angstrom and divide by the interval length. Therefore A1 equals 6.13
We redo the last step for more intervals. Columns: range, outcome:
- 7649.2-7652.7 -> 6.36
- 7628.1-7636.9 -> 6.16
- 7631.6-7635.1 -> 6.15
